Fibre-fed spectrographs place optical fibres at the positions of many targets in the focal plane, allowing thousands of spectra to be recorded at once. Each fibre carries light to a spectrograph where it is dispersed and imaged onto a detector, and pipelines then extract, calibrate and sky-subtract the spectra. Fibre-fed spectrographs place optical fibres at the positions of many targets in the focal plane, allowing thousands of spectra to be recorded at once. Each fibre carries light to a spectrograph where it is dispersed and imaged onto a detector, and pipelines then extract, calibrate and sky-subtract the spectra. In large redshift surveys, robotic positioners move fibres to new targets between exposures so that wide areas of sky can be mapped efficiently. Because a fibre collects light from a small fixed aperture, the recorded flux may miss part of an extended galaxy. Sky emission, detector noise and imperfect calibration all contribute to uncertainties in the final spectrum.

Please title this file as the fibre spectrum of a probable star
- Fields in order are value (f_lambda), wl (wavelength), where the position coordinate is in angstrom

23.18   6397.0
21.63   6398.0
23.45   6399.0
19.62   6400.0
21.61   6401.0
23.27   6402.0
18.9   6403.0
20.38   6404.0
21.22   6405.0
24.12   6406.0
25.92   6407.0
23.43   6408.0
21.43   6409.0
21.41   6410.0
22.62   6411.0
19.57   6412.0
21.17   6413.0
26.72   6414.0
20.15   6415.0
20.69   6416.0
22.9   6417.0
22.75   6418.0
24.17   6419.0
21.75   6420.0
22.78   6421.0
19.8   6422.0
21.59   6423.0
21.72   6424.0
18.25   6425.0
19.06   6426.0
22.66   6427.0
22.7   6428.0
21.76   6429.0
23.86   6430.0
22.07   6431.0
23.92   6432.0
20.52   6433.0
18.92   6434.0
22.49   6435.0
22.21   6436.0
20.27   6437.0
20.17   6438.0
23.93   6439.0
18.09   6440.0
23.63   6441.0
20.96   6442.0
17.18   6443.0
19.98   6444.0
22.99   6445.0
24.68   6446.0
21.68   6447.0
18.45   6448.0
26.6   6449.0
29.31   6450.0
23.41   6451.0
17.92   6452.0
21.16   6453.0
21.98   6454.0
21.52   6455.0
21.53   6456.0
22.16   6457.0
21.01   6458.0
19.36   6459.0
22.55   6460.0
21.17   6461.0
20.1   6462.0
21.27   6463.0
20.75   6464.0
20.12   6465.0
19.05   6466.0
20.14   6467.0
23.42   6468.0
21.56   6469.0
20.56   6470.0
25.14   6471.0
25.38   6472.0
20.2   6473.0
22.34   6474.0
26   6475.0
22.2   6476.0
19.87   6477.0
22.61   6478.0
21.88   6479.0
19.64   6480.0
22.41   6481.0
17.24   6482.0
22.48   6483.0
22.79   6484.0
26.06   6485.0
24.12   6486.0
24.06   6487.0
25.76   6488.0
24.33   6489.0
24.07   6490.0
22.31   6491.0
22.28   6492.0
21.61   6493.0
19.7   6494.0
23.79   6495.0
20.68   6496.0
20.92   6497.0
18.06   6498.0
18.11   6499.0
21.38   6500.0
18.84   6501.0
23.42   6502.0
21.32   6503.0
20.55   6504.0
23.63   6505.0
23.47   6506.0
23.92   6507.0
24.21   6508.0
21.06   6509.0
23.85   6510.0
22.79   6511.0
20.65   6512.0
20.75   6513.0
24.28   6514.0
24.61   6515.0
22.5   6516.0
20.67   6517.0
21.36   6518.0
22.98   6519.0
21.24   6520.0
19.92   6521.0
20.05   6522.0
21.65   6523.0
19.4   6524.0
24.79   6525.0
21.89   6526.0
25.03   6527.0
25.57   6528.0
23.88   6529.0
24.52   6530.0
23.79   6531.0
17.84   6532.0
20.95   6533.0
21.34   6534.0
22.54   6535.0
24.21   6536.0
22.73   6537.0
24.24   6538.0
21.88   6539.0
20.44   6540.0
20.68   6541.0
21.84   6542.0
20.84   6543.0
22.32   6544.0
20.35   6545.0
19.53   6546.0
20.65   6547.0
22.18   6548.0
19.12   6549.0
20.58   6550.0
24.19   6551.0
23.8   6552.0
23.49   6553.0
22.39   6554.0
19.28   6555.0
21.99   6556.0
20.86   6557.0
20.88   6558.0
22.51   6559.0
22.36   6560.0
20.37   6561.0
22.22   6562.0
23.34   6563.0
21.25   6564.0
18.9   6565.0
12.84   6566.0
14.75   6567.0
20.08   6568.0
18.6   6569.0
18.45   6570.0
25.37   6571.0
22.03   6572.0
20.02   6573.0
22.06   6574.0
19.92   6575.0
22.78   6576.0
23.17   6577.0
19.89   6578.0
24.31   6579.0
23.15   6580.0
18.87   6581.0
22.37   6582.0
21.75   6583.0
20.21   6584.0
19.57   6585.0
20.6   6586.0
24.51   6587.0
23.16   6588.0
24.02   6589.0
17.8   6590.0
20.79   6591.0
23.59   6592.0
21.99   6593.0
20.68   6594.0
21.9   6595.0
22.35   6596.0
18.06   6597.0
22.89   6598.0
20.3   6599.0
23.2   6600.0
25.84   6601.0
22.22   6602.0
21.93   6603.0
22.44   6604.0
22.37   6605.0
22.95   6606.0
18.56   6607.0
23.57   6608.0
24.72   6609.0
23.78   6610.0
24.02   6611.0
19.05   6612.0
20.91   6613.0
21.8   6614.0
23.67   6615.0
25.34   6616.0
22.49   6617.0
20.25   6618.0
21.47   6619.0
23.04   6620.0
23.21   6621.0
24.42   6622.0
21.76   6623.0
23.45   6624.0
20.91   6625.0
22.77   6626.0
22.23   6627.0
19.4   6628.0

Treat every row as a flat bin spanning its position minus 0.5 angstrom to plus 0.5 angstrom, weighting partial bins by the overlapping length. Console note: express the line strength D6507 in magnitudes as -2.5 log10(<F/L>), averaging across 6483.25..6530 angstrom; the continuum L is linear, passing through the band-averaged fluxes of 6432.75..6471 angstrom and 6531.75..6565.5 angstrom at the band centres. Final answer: -0.04 mag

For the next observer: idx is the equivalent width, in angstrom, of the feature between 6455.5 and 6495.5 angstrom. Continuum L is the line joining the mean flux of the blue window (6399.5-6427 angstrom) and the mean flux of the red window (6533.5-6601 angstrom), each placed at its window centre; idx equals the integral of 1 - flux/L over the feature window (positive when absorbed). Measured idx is -0.9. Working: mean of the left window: 21.8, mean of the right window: 21.4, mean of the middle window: 22.1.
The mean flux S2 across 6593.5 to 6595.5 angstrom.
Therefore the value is 21.3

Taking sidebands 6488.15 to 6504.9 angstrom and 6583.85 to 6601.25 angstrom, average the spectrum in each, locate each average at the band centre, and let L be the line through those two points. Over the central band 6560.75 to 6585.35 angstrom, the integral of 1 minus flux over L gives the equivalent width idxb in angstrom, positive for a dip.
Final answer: 1.1 angstrom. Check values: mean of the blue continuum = 21.5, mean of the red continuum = 21.7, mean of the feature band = 20.7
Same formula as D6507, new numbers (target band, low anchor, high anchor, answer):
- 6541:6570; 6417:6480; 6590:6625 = 0.07 mag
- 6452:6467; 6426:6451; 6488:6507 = 0.05 mag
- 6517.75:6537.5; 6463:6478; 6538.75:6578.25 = -0.05 mag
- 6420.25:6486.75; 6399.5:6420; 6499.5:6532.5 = 0.02 mag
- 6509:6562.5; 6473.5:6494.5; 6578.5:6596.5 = 0.01 mag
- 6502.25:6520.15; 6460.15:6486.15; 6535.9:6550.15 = -0.04 mag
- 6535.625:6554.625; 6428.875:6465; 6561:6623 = -0.01 mag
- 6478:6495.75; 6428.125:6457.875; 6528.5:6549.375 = -0.04 mag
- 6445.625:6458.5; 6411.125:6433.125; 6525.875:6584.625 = -0.03 mag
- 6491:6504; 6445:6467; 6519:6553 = 0.05 mag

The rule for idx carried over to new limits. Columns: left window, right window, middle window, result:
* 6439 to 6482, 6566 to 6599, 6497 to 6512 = -0.2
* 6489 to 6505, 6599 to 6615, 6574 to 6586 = 0.4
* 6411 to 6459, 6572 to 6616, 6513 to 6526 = 0.0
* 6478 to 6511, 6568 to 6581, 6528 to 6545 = -0.3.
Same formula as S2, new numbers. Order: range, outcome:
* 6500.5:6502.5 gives 21.1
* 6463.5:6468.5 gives 20.7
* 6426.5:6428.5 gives 22.7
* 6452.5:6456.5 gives 21.5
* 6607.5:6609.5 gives 24.1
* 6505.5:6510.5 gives 23.3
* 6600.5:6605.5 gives 23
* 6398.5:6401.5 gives 21.6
